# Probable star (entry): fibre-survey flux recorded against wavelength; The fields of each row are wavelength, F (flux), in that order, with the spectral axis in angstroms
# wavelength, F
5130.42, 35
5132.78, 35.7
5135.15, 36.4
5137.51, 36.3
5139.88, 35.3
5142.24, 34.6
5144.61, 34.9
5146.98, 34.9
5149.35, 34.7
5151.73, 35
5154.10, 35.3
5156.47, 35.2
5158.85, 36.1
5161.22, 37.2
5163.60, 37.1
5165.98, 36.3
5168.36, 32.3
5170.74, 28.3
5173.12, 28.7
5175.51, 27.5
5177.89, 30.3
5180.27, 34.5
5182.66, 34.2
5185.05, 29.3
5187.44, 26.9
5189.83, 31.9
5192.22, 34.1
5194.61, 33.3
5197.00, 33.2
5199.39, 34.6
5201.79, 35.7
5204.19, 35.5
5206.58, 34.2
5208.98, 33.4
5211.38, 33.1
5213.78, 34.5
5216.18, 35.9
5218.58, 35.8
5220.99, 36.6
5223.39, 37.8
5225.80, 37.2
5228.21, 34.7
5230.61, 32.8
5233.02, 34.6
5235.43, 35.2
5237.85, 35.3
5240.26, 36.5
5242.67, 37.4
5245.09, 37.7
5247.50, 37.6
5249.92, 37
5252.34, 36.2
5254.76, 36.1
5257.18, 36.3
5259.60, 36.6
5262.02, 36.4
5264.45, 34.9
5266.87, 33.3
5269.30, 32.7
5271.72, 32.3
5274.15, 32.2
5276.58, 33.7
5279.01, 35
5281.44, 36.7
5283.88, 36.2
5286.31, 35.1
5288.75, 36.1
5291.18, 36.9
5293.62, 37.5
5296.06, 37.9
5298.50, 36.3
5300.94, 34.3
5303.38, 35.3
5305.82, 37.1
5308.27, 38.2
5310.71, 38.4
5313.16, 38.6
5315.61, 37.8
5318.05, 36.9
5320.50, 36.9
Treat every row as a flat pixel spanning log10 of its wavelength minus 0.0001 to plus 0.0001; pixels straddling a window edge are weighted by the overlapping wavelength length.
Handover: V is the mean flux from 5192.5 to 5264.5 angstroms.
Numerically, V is 35.5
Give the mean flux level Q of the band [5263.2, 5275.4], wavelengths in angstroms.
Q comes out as 33.1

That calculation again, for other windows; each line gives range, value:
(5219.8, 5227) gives 37.2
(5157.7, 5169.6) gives 35.8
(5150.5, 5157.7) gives 35.1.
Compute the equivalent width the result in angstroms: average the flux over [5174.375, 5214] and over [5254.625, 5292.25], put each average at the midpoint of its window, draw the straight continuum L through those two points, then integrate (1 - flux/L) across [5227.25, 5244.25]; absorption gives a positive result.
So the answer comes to -0.7 angstroms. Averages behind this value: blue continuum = 32.7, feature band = 35.3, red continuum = 35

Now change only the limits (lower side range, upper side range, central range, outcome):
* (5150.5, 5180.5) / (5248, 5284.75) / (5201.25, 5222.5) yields -0.5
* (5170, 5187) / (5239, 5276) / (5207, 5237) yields -1.8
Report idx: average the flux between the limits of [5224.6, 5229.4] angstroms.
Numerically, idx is 35.9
